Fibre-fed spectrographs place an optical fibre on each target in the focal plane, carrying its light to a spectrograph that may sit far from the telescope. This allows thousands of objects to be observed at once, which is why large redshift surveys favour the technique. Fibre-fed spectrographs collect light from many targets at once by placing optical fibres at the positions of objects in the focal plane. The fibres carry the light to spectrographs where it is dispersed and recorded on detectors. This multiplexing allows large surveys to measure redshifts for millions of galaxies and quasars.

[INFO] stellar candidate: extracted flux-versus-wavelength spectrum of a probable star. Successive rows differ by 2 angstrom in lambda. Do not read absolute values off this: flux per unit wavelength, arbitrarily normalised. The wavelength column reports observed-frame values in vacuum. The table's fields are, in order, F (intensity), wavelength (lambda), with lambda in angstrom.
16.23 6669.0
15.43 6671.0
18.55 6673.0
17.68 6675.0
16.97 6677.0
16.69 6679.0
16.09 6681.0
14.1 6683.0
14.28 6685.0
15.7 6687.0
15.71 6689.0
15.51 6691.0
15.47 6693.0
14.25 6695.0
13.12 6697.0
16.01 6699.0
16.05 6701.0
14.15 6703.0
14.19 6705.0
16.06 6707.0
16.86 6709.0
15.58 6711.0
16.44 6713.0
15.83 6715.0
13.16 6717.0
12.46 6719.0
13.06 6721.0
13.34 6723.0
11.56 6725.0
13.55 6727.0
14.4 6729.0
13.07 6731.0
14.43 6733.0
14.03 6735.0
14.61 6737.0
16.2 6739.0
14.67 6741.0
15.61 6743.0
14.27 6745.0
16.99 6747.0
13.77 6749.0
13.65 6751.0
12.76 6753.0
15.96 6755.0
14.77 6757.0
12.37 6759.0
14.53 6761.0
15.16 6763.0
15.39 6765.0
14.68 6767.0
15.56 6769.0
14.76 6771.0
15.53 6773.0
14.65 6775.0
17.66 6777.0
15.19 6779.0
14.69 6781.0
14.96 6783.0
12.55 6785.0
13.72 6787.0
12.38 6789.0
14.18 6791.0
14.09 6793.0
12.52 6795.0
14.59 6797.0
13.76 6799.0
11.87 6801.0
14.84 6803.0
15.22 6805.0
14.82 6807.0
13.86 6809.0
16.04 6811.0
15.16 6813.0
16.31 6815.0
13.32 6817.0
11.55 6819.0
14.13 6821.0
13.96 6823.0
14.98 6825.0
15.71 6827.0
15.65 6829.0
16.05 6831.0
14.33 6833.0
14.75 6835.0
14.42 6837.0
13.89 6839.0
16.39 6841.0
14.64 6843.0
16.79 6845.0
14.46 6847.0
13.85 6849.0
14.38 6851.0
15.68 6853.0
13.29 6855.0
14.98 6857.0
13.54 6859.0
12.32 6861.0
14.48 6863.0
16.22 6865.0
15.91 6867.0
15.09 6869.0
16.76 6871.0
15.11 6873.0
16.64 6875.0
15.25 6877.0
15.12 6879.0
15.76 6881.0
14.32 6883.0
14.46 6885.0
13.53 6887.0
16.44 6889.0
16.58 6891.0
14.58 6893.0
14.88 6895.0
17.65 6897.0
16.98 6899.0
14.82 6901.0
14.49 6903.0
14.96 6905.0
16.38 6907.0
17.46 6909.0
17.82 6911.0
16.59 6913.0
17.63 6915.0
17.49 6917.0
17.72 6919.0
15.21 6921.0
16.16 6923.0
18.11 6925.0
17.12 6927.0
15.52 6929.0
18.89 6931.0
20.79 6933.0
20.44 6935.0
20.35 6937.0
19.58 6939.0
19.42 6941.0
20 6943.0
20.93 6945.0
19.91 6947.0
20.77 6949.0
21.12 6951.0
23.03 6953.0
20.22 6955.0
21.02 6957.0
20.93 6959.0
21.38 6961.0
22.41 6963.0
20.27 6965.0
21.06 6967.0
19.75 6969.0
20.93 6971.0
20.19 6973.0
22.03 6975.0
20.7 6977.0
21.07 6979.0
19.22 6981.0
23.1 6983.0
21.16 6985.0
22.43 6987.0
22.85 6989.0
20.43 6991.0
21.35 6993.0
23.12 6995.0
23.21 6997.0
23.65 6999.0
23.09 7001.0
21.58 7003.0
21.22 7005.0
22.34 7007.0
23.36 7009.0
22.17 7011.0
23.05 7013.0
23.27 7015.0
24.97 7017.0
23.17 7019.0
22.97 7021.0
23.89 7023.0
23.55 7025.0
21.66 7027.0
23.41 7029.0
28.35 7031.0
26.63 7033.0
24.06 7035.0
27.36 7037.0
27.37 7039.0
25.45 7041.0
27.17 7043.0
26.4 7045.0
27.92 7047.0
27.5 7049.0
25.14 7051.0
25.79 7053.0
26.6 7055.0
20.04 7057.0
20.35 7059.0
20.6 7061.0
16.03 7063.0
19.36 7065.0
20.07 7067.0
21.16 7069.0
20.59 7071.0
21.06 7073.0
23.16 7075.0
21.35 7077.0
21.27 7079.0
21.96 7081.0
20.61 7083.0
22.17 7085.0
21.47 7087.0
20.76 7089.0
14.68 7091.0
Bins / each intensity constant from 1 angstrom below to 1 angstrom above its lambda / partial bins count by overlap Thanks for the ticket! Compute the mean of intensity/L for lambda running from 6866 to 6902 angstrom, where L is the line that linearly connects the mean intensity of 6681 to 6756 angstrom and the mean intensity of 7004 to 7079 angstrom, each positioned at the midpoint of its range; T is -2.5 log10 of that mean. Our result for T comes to 0.23 mag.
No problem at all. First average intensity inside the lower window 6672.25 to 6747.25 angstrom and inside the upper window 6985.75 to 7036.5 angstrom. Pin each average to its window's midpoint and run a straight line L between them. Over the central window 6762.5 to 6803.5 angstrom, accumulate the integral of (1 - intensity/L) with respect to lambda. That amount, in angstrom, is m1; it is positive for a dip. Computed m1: 6.2 angstrom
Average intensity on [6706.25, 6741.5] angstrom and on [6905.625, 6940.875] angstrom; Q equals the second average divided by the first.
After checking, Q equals 1.24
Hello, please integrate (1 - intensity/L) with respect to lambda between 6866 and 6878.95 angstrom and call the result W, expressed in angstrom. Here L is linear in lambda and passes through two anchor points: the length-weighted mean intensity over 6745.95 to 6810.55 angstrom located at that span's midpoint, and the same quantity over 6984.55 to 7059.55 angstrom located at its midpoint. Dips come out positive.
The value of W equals 1.7 angstrom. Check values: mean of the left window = 14.4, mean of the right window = 23.9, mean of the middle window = 15.7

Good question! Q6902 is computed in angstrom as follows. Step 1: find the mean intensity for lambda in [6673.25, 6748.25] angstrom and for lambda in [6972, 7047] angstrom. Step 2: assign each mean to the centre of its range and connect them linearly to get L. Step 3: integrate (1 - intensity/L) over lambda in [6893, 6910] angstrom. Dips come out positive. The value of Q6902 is 3.7 angstrom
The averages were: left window 15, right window 23.3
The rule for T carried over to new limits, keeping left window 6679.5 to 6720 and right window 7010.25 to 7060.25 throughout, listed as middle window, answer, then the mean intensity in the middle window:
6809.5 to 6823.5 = 0.271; 14.3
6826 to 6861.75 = 0.287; 14.7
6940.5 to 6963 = 0.072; 20.9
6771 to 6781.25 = 0.115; 15.5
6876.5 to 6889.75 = 0.335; 14.9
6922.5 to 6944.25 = 0.158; 18.8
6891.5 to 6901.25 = 0.288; 15.9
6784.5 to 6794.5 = 0.301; 13.4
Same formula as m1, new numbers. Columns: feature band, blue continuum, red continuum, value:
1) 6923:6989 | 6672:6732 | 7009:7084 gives 2.47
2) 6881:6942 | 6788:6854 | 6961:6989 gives 5.28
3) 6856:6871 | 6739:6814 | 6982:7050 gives 2.65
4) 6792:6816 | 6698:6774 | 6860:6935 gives 1.32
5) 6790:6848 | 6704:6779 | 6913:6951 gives 6.15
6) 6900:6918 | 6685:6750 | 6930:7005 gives 2.97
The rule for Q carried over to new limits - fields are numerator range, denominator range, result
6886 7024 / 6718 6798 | 1.39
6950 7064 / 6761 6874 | 1.56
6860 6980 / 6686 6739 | 1.23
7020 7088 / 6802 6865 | 1.59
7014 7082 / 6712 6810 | 1.64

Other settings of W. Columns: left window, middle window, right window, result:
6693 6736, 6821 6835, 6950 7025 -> 2.0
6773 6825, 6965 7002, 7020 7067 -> 0.2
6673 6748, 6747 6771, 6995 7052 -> 2.8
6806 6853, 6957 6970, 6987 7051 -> 0.2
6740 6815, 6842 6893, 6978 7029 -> 7.7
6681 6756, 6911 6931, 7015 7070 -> 3.4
